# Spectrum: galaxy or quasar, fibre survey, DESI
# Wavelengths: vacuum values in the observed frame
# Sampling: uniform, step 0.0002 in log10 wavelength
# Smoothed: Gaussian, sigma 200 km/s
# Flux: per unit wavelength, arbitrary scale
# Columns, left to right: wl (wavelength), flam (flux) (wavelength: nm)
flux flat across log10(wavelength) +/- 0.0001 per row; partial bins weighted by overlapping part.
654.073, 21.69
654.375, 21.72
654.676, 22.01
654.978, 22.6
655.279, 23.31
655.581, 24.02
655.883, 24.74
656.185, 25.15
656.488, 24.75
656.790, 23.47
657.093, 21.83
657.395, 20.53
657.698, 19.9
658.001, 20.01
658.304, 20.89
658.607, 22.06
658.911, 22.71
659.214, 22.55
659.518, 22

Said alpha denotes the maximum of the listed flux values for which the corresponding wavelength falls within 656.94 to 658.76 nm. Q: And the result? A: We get 22.06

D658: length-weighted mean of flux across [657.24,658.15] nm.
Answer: 20.2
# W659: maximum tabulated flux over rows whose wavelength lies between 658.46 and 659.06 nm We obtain 22.71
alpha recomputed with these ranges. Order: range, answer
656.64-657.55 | 23.47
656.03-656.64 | 25.15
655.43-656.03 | 24.74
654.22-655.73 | 24.02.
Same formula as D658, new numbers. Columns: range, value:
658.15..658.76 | 21.5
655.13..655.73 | 23.7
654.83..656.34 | 24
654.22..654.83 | 21.8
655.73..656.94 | 24.5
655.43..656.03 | 24.4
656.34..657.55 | 22.6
